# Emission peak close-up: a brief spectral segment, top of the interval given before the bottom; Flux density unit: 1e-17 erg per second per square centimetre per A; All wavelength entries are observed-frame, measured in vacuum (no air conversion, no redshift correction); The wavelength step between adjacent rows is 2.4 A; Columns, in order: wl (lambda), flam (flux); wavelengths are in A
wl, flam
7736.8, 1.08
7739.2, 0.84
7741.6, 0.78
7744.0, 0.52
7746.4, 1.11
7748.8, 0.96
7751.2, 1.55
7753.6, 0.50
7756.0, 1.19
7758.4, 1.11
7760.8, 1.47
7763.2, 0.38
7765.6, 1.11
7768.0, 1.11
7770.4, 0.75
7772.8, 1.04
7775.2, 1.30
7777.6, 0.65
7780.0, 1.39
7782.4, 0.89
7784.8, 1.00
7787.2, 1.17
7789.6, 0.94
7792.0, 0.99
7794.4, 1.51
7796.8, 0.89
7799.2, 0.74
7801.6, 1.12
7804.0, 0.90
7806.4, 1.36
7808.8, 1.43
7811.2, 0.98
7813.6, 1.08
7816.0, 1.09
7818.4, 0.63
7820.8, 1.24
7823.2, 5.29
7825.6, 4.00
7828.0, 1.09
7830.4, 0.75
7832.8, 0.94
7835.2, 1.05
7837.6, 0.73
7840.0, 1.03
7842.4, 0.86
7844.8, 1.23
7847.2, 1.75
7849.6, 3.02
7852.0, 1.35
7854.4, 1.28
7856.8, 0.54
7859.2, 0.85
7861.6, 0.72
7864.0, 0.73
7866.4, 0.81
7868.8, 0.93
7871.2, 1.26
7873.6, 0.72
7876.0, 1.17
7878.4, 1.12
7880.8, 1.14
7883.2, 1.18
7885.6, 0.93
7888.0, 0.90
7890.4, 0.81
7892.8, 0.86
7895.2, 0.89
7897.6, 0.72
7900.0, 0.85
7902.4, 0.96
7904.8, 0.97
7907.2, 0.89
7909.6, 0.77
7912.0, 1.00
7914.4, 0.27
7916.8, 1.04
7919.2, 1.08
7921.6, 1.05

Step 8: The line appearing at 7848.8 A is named [N II] 6583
